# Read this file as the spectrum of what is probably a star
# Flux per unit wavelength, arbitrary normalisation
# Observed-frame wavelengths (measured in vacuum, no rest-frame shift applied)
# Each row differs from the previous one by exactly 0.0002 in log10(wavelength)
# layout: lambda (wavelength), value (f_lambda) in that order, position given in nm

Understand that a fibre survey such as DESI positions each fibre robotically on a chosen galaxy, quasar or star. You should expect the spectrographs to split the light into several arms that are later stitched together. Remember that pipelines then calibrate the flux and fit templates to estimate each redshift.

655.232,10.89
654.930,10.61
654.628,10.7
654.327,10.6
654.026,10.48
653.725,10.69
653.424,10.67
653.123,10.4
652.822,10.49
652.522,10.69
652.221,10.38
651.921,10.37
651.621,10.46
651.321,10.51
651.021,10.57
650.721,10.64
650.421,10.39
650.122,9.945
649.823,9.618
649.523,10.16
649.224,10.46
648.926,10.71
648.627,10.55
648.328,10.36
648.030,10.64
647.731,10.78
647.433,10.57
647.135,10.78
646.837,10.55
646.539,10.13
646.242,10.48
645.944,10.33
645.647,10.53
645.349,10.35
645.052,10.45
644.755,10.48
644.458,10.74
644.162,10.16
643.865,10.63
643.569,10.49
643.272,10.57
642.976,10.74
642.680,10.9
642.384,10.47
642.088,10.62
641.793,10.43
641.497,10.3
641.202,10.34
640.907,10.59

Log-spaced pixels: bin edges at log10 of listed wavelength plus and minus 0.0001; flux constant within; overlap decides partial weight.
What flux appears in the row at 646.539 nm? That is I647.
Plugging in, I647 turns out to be 10.13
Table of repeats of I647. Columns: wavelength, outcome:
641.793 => 10.43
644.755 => 10.48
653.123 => 10.4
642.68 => 10.9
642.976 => 10.74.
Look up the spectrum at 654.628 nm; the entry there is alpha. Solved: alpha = 10.7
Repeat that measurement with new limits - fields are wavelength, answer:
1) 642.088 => 10.62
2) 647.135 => 10.78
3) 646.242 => 10.48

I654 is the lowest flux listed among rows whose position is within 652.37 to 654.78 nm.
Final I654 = 10.4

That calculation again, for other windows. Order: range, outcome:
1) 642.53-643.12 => 10.74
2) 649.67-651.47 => 9.618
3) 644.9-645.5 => 10.35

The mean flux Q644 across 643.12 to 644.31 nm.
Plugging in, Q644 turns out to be 10.5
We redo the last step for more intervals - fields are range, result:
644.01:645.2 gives 10.5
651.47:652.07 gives 10.4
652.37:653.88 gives 10.6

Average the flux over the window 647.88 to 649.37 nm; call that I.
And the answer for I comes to 10.5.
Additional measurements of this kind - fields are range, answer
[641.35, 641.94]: 10.4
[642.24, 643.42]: 10.7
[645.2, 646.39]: 10.4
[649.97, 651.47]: 10.4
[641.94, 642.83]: 10.7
